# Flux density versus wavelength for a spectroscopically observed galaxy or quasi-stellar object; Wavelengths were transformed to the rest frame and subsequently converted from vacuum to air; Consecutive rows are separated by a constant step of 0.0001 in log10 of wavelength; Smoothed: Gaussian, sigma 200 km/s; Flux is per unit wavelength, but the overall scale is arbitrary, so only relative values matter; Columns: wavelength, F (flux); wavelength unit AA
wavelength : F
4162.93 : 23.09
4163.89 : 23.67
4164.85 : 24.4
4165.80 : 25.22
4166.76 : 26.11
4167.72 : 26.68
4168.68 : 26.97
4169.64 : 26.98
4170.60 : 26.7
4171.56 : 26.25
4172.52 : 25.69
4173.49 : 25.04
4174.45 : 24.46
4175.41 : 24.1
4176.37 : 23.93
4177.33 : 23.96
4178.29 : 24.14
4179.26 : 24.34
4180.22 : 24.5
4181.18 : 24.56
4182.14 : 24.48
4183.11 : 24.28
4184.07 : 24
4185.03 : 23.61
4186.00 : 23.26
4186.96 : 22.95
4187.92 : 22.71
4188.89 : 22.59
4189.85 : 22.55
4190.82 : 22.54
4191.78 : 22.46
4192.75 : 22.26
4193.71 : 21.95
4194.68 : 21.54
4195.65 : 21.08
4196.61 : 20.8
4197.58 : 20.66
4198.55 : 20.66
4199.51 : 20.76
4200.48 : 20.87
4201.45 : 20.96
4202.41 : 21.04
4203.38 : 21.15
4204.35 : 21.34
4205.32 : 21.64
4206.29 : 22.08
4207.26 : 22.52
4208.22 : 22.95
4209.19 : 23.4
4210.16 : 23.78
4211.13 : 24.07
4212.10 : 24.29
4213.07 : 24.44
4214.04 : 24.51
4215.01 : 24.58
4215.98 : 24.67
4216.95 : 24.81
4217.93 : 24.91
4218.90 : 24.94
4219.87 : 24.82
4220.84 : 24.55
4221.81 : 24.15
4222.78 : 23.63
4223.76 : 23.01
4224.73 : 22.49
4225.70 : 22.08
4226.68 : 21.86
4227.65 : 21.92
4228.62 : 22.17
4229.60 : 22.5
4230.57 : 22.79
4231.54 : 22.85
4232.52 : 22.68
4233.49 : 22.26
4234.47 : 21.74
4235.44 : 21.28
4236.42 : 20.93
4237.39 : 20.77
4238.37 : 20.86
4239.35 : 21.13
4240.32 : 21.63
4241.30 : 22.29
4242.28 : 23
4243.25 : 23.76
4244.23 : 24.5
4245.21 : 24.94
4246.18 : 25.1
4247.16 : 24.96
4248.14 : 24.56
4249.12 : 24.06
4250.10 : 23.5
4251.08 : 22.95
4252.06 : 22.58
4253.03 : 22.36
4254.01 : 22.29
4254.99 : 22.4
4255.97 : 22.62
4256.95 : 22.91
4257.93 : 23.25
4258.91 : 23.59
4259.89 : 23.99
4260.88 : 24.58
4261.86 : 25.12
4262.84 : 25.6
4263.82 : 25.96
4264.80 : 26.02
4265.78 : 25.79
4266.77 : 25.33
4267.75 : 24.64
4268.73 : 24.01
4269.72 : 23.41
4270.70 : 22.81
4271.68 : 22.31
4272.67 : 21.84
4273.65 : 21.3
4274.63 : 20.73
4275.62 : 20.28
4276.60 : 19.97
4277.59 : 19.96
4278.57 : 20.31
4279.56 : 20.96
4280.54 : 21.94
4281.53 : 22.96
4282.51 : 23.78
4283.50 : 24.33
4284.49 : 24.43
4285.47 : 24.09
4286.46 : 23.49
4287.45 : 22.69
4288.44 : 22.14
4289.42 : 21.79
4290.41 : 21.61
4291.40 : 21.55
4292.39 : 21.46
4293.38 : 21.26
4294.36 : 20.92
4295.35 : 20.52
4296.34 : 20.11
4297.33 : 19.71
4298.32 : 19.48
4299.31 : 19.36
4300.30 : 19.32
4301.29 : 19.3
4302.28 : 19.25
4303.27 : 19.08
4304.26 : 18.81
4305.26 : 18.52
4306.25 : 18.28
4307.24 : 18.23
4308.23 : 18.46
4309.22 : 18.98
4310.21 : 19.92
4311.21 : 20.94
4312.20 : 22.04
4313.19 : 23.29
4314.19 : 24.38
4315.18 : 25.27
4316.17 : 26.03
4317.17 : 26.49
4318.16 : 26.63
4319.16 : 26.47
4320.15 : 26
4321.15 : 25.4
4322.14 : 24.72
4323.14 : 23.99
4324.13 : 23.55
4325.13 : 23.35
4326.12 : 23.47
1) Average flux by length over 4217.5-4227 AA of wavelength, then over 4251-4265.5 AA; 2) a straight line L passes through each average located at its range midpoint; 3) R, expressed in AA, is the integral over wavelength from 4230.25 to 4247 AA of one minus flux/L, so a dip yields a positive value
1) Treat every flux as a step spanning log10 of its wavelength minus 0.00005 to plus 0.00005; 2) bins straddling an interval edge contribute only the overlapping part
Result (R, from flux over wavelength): 0.8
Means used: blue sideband 23.7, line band 22.6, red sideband 23.8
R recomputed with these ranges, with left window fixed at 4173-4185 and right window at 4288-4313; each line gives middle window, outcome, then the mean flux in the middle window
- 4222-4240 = 0.3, 22.1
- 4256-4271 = -2.2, 24.4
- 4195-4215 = 1.0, 22.2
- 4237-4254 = -0.9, 23.1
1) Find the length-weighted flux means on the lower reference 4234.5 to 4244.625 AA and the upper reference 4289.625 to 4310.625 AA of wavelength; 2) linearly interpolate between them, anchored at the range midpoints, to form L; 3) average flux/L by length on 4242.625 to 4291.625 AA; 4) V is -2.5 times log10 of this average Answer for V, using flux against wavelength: -0.11 mag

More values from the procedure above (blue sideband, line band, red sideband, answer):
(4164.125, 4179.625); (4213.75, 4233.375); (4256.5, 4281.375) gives 0.029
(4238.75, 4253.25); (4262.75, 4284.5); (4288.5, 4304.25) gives -0.057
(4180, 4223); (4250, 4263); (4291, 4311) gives -0.109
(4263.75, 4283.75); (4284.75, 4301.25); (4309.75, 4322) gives 0.110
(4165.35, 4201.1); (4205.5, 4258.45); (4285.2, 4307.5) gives -0.042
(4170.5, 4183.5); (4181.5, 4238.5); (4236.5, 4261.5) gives 0.059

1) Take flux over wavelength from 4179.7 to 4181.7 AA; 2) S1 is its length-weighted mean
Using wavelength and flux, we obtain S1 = 24.6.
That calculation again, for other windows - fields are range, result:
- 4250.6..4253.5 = 22.7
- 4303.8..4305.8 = 18.6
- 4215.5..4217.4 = 24.8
